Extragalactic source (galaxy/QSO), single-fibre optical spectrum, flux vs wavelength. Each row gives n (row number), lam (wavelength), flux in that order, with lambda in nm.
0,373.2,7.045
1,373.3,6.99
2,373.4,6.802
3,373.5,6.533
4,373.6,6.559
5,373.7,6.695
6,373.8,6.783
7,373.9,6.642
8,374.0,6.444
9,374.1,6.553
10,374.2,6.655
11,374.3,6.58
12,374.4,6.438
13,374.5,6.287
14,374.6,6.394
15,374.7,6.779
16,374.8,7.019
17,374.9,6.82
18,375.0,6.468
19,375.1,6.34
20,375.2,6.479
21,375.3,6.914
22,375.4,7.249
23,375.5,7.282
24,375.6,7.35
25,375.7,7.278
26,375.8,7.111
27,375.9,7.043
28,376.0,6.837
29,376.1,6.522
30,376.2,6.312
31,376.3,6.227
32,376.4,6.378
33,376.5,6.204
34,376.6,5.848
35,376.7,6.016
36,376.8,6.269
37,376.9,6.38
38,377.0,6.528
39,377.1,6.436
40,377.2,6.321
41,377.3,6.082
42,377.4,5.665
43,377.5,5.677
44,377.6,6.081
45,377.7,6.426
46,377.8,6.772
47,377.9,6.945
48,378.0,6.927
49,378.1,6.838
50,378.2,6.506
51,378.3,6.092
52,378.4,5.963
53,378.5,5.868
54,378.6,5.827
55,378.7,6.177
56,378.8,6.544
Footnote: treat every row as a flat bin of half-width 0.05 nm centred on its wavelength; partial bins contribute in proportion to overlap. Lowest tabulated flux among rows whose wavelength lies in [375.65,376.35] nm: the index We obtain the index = 6.227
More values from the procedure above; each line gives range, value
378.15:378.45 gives 5.963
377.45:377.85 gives 5.677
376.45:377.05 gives 5.848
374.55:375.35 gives 6.34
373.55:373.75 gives 6.559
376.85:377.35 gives 6.082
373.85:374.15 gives 6.444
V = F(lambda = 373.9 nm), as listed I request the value 6.642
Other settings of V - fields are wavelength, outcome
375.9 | 7.043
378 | 6.927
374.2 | 6.655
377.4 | 5.665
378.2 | 6.506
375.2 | 6.479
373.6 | 6.559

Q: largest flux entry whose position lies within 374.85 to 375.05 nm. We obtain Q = 6.82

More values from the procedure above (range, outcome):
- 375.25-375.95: 7.35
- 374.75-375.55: 7.282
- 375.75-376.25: 7.111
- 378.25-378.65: 6.092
